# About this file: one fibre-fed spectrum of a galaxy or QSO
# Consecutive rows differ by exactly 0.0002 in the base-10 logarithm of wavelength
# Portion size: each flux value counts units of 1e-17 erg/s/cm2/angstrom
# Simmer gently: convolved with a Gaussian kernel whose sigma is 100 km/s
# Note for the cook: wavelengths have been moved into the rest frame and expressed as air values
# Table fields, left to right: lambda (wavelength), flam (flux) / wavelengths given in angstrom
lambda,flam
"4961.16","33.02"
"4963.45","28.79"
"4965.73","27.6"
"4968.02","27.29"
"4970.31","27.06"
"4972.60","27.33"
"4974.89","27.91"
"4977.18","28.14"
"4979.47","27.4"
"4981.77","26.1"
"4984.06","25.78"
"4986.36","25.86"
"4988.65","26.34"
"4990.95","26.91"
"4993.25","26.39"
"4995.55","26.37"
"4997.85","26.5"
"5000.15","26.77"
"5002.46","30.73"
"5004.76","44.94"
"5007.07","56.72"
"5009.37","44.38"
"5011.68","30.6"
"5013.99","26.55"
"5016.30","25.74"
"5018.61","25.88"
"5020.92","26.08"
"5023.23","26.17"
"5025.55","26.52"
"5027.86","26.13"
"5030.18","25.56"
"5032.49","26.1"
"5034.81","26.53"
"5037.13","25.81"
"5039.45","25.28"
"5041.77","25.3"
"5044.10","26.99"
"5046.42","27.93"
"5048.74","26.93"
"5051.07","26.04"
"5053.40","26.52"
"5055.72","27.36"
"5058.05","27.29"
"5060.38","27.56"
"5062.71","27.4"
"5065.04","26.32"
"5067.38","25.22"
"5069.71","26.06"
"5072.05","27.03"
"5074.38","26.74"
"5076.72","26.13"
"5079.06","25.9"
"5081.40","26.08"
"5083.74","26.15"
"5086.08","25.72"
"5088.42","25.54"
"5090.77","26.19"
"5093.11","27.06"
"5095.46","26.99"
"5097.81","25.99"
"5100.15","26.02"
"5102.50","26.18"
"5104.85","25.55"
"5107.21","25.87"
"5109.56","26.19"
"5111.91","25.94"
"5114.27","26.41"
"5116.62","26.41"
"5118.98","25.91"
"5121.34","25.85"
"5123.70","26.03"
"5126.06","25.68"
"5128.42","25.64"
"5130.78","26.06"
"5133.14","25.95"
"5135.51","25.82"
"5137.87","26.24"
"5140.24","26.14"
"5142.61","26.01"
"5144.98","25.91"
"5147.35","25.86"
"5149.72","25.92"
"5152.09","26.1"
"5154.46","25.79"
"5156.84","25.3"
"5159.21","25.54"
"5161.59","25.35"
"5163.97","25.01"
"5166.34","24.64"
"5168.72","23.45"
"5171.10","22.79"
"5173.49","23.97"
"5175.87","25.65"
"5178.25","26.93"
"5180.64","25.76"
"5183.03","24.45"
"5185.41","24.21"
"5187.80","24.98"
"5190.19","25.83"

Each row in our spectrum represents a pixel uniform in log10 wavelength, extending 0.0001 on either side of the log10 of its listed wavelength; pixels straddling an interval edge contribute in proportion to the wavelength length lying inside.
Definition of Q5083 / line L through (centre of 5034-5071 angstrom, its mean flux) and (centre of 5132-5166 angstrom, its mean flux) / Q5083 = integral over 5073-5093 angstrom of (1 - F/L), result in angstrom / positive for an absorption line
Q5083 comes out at 0.1 angstrom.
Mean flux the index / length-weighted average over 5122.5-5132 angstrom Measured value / 25.9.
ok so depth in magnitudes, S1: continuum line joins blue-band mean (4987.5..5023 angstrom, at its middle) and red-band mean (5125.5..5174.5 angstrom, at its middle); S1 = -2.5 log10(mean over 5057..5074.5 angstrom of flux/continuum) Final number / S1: 0.08 mag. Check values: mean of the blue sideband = 31.3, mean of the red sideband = 25.4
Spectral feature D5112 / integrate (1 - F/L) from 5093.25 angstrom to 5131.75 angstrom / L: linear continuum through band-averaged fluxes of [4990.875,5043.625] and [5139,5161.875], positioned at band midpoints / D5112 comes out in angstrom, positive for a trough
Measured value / 1.1 angstrom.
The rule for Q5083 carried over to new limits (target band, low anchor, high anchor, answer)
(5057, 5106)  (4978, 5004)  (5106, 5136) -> 0.0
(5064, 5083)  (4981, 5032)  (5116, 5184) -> 1.1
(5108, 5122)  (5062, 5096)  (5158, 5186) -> -0.2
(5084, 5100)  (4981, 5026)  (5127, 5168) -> 0.7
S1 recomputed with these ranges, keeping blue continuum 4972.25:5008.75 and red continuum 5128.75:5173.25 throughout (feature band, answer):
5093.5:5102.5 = 0.03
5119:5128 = 0.02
